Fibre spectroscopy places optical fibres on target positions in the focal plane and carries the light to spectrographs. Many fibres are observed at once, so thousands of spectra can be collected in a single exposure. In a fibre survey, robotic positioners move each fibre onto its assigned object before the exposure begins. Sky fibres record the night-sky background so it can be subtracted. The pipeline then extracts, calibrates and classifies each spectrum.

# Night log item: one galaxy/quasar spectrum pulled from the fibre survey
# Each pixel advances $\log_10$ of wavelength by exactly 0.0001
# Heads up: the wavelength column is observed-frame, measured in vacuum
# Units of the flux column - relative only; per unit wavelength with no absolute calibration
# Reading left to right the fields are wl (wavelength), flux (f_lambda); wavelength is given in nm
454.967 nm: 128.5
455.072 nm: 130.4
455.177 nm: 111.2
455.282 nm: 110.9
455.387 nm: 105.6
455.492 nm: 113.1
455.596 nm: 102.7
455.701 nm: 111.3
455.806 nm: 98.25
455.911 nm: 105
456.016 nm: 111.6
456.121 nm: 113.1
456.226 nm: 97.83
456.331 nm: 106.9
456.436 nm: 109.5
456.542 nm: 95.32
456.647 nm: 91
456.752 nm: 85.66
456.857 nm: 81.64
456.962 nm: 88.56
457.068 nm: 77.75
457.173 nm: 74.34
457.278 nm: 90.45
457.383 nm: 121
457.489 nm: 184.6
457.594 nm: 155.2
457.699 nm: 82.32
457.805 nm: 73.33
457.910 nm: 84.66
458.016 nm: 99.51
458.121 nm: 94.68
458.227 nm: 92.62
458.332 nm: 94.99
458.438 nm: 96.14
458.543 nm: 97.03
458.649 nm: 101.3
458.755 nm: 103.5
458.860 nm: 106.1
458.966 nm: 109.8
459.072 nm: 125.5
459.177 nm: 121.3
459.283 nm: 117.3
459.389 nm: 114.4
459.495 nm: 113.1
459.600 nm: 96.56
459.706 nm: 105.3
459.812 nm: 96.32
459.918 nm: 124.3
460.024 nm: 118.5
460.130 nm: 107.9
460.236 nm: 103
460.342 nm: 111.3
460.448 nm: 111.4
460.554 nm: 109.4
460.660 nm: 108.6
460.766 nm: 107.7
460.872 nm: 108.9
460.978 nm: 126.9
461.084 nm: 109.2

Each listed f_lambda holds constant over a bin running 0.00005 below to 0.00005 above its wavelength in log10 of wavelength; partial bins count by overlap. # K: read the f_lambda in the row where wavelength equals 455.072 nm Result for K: 130.4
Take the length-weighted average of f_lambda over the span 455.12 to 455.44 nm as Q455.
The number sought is 109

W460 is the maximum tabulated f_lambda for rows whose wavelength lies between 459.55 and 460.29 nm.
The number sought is 124.3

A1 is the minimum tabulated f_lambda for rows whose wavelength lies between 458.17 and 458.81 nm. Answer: 92.62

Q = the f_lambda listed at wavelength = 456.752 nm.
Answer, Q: 85.66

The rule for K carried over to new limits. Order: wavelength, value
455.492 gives 113.1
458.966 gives 109.8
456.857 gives 81.64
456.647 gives 91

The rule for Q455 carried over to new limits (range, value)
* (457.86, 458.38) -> 93.3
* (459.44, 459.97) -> 107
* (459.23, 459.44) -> 116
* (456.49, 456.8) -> 90.8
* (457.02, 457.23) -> 76.5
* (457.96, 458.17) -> 96.9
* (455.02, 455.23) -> 121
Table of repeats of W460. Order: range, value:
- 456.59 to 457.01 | 91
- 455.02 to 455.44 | 130.4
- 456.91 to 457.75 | 184.6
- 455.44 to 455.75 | 113.1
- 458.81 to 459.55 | 125.5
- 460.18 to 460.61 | 111.4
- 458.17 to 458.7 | 101.3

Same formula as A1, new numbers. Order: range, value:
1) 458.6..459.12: 101.3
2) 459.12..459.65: 96.56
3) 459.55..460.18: 96.32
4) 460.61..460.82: 107.7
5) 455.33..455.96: 98.25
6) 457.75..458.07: 73.33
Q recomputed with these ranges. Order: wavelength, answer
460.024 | 118.5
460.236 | 103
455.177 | 111.2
